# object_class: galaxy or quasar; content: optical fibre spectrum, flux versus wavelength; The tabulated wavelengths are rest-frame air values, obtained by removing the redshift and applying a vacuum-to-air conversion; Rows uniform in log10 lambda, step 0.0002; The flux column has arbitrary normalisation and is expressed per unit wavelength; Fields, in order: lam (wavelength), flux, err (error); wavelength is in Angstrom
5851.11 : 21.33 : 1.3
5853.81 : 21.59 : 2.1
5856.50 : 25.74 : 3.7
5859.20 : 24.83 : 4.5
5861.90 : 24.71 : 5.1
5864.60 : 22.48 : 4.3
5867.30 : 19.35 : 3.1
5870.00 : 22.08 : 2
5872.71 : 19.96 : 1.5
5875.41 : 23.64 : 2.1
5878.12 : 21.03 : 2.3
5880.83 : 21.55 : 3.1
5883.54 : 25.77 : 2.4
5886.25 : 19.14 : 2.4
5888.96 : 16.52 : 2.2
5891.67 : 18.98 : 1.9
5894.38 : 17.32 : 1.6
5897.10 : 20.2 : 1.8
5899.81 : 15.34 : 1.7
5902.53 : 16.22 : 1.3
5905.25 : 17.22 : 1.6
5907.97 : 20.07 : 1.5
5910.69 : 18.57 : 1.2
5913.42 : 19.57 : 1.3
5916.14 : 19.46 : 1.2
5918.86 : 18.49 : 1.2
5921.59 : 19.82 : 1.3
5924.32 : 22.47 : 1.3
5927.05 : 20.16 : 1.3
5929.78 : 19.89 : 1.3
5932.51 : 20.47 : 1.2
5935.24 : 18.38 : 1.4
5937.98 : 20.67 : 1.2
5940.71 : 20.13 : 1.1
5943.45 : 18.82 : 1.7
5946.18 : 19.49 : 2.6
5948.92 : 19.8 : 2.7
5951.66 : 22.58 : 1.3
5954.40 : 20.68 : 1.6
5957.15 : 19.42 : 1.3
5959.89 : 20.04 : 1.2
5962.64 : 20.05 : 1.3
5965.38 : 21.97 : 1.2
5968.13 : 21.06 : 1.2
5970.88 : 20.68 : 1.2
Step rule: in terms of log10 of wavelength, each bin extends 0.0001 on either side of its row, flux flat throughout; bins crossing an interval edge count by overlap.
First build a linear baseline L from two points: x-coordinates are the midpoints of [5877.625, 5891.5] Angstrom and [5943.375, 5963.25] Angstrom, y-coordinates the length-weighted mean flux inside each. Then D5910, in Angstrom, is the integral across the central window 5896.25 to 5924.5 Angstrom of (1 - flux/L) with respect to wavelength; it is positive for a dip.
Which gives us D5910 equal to 2.46 Angstrom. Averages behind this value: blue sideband 20.6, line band 18.7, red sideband 20.2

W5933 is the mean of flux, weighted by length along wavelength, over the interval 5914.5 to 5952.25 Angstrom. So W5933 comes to 20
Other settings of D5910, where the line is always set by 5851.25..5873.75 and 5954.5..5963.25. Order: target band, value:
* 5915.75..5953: 1.0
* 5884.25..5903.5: 3.3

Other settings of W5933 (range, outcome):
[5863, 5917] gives 19.7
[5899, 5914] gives 17.8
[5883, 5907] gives 18.3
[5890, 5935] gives 19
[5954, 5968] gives 20.5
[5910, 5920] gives 19.1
